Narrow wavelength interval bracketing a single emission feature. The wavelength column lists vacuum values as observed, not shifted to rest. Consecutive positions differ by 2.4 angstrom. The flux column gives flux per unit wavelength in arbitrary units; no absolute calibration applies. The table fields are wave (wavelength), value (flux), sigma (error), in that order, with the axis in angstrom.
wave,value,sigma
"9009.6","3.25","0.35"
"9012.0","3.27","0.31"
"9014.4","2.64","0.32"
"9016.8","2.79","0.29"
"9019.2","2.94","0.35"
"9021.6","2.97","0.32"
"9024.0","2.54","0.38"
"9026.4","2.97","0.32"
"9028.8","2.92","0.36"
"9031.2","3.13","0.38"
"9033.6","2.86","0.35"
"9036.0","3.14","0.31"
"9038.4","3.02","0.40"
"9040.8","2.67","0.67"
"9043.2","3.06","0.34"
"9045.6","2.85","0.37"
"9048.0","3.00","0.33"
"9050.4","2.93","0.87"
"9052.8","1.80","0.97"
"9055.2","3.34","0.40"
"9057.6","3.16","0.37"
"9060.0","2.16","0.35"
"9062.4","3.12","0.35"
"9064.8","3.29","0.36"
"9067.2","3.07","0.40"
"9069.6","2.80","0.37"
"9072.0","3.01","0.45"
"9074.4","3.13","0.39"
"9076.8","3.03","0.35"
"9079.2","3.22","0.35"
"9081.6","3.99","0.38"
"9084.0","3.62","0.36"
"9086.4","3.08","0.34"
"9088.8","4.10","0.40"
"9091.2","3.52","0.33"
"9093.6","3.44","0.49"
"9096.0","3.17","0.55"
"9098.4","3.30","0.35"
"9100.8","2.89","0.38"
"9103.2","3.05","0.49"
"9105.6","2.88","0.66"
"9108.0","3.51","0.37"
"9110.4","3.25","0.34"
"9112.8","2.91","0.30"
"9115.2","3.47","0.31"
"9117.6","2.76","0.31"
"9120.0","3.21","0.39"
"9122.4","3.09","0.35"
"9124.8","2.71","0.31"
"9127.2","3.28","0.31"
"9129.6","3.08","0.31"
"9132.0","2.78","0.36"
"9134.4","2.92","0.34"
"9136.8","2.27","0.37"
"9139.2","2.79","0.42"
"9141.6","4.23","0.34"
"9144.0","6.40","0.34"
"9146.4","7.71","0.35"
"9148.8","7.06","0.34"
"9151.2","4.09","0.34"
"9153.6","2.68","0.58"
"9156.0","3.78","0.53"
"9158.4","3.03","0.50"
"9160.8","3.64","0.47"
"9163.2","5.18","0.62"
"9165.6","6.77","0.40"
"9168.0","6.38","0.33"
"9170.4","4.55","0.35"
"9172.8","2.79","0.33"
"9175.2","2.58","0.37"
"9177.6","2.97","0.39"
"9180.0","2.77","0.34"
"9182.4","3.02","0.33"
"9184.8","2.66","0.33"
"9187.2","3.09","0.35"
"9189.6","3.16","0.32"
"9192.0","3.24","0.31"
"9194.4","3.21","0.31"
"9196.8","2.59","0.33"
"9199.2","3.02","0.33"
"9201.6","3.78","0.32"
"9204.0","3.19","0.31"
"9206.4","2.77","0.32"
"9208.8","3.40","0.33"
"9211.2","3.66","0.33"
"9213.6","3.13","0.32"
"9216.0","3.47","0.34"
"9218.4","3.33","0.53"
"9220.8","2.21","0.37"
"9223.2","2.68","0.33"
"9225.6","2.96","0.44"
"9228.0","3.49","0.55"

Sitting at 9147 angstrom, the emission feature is [S II]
